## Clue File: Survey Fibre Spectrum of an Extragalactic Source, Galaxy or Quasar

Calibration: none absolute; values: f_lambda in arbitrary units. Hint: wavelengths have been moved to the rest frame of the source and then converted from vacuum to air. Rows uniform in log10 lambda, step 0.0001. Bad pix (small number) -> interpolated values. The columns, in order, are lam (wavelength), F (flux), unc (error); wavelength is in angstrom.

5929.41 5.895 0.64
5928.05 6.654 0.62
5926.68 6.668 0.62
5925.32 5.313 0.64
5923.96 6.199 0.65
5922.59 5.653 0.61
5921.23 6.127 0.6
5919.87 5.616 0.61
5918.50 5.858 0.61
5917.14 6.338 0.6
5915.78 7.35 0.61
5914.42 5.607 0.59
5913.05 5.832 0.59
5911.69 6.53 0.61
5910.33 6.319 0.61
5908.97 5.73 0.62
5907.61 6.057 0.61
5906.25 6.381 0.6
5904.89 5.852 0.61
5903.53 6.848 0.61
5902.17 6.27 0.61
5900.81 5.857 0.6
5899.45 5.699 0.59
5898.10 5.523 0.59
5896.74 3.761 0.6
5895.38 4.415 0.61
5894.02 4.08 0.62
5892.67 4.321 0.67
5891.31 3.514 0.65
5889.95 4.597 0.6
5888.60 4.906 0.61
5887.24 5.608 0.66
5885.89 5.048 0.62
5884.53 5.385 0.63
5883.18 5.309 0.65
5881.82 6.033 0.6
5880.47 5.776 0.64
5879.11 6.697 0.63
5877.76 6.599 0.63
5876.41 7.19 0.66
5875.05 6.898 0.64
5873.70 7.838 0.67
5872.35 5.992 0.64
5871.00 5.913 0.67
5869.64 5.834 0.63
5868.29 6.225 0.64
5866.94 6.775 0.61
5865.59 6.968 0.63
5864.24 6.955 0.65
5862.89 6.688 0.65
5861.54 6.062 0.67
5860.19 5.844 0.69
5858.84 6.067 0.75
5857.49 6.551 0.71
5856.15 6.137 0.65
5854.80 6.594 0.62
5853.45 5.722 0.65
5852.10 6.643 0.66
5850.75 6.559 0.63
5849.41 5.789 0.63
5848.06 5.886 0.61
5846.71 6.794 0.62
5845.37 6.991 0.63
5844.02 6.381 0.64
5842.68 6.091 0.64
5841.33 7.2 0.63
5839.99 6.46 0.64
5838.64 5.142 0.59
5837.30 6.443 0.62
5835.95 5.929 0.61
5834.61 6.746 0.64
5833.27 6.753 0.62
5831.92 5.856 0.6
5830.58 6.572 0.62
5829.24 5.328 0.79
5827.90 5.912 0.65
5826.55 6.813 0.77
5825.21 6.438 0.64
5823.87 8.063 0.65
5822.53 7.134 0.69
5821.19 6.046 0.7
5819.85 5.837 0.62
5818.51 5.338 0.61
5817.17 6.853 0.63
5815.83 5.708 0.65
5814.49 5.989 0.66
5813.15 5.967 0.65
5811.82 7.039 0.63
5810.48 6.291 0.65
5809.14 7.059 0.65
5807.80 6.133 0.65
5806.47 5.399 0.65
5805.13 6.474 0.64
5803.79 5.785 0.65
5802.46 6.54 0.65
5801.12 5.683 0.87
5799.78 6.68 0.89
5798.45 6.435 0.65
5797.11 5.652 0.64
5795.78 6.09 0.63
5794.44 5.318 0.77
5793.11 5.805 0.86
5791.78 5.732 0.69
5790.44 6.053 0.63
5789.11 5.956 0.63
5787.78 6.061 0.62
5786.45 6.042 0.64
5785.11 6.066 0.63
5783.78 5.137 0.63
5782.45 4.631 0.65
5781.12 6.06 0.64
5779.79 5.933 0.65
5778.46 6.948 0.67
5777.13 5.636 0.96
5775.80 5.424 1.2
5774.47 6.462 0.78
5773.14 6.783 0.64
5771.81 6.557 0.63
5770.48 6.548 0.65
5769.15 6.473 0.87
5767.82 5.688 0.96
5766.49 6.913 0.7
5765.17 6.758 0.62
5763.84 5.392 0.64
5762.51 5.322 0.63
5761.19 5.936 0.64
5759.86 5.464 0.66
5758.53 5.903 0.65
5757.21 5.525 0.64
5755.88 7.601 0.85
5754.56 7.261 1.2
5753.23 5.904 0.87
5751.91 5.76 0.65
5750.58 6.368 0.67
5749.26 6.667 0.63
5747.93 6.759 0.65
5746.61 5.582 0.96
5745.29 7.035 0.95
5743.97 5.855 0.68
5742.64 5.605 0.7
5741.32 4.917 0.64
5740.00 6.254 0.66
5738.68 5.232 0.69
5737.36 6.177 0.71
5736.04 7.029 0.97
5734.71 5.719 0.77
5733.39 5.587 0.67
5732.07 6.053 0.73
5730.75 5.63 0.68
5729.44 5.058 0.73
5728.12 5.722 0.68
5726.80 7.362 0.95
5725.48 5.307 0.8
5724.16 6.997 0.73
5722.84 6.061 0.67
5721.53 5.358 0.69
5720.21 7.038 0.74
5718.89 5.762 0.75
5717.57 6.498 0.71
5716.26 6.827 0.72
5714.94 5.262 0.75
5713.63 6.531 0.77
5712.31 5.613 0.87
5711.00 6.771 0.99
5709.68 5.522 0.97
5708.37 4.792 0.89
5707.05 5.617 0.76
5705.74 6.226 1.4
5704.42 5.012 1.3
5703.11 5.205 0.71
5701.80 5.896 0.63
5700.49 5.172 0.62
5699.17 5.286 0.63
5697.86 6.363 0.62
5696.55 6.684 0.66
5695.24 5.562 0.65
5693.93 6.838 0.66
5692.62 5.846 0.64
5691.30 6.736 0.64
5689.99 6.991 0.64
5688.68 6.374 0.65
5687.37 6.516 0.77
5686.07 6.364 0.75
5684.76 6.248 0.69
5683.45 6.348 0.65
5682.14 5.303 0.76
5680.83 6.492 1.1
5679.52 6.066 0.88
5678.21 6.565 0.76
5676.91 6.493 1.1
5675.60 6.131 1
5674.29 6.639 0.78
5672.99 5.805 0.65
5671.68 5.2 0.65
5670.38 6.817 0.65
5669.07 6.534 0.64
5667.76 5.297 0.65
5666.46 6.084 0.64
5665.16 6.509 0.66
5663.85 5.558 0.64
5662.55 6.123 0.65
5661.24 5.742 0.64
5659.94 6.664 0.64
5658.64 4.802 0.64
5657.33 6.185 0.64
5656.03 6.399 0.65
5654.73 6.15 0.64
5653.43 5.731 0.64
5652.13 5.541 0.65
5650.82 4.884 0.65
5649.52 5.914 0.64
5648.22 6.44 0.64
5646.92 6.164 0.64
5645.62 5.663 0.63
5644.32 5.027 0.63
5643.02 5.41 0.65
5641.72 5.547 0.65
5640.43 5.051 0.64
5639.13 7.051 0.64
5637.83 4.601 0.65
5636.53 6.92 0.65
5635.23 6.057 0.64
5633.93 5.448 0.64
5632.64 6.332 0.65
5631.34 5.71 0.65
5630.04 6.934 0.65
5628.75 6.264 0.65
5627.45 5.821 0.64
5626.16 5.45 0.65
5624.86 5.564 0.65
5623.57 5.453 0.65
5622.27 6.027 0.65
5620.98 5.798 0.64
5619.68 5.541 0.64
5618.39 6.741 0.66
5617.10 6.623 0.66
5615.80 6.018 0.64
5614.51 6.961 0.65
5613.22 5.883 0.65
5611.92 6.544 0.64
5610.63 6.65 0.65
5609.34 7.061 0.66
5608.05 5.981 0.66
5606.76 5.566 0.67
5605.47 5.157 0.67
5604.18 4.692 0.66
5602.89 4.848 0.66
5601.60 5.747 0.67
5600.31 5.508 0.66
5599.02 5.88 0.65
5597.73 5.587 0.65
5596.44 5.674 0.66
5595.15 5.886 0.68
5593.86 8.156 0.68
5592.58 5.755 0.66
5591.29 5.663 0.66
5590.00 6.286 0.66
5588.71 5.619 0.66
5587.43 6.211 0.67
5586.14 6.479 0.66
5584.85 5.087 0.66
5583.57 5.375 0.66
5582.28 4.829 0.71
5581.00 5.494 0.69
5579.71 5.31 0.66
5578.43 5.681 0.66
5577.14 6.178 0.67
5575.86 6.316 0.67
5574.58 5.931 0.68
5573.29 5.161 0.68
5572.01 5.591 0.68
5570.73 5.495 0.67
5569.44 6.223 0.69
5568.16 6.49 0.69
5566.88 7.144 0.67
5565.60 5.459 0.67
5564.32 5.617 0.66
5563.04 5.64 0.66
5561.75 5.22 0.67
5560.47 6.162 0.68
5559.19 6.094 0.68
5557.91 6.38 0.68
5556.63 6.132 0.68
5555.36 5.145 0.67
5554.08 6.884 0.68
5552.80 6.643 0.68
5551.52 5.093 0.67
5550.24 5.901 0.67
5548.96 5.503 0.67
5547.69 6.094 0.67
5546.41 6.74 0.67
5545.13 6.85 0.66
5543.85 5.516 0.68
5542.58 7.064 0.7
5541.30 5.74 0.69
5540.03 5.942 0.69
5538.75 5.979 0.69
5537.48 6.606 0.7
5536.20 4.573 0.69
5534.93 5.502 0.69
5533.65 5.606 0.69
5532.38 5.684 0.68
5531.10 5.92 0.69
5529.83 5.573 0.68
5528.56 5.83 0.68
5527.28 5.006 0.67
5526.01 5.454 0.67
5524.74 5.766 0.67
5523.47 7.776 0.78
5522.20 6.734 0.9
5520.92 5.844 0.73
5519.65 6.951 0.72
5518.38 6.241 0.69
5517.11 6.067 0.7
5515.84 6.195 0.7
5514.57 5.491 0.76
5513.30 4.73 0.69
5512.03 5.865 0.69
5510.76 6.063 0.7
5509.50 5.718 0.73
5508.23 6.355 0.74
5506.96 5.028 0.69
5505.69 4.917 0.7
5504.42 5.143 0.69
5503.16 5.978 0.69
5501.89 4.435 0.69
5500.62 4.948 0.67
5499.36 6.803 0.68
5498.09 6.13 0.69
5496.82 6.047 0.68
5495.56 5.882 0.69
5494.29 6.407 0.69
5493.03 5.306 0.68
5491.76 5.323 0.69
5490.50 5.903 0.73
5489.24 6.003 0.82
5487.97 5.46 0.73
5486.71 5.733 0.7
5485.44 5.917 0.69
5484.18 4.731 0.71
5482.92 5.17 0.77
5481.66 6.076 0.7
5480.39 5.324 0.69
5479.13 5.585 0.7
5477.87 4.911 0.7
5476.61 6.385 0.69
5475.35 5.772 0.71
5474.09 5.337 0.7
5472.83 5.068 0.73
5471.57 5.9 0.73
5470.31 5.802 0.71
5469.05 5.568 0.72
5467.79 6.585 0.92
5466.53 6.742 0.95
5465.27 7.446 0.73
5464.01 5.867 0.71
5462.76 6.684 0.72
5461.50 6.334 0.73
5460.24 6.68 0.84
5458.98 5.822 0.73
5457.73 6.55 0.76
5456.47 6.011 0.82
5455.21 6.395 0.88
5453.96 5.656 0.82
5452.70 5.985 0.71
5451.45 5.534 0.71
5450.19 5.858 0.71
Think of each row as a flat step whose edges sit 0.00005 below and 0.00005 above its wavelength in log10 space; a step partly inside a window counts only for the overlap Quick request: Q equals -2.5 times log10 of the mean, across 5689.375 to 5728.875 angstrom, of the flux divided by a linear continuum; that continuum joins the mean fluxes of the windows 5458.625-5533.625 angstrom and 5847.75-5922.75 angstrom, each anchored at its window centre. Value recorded -0.024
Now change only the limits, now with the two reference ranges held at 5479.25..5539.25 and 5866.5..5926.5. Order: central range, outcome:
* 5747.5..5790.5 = -0.06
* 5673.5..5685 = -0.09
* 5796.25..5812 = -0.08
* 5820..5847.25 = -0.11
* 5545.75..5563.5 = -0.04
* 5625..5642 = -0.03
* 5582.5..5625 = -0.03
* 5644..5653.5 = 0.02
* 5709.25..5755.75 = -0.06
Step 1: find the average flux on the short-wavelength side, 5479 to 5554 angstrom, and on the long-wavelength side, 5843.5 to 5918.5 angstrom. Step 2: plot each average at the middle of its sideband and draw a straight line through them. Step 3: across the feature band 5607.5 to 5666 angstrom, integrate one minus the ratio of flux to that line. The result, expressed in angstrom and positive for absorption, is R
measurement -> -1.0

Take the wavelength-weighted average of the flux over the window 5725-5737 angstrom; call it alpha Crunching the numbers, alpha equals 5.95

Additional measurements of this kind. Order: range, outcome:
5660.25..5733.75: 6.05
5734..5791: 6.08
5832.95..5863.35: 6.32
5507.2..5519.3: 5.86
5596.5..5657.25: 5.88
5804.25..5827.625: 6.37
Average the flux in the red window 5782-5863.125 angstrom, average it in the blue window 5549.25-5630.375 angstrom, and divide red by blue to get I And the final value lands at 1.0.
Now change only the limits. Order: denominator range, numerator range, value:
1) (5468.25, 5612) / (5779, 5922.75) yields 1.04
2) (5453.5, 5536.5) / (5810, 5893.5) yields 1.06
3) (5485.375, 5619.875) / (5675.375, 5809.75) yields 1.03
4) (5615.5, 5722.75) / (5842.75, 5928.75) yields 1.00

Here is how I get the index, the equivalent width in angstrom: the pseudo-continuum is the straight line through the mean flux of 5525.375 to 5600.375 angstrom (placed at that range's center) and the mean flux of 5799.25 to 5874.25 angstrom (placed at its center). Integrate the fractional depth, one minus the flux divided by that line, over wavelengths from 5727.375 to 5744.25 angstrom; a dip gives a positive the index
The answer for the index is 1.1 angstrom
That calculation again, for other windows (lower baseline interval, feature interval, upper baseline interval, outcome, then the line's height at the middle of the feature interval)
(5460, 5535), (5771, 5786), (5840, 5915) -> -0.1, 5.95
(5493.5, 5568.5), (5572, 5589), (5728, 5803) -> 0.8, 5.93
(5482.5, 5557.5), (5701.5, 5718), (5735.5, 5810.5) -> 0.6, 6.02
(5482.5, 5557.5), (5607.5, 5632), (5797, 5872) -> -0.7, 5.99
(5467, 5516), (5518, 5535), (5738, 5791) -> -0.9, 5.69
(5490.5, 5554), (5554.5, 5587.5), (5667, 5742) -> 0.6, 5.91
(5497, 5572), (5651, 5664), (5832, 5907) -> 0.2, 5.94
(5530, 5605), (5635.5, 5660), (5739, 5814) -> 0.7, 5.95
